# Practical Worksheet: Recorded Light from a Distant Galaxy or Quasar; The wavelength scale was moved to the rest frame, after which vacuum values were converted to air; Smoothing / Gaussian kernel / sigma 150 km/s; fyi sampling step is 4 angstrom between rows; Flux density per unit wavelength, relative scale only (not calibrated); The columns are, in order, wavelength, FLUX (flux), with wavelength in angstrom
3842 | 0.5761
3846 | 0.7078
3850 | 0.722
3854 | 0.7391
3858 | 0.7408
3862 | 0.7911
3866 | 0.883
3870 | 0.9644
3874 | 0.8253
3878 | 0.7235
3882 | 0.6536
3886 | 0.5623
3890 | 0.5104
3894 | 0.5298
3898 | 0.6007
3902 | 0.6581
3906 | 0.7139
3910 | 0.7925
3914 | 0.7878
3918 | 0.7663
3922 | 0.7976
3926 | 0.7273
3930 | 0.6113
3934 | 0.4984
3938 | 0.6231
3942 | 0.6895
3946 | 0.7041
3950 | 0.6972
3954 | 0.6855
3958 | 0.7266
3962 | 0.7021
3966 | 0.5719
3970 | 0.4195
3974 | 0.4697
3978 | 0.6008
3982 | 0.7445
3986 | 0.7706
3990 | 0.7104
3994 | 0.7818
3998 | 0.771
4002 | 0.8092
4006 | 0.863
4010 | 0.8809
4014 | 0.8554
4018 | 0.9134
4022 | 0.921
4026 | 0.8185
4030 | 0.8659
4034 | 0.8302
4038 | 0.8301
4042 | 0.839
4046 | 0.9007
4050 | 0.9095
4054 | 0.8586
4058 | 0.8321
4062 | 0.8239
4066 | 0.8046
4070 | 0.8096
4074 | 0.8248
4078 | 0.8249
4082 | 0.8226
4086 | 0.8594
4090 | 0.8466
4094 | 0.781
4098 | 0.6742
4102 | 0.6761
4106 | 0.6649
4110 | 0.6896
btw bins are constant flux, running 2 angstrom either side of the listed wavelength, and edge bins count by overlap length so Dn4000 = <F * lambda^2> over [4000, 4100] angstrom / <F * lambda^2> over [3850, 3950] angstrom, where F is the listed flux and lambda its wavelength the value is 1.3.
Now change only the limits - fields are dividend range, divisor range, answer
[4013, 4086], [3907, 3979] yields 1.36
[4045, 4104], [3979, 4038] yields 1.03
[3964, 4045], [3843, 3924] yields 1.13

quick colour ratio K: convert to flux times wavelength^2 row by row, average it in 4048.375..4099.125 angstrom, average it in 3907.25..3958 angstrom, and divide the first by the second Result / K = 1.3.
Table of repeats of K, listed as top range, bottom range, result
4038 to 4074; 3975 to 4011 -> 1.15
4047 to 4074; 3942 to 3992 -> 1.35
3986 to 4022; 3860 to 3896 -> 1.23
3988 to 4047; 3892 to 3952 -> 1.29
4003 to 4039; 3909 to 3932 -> 1.22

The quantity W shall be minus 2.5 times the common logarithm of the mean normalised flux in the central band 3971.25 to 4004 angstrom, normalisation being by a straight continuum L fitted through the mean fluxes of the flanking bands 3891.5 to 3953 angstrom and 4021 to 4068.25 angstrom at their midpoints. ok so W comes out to 0.11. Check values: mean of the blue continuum 0.679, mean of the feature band 0.701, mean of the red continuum 0.851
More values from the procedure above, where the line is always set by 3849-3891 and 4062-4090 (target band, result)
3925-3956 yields 0.183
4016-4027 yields -0.111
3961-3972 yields 0.378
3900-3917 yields 0.028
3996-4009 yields -0.031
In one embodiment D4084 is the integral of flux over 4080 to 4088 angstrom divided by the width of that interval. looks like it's 0.841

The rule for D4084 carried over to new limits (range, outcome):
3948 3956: 0.691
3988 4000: 0.754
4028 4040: 0.842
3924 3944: 0.63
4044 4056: 0.89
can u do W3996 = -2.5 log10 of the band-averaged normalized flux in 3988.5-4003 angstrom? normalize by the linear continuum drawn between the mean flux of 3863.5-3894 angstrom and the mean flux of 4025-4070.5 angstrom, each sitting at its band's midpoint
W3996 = 0.05 mag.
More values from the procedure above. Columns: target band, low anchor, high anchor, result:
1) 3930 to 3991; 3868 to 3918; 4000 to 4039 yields 0.22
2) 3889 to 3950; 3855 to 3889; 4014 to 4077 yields 0.17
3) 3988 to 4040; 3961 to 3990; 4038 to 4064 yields -0.13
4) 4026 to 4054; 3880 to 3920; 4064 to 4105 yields -0.14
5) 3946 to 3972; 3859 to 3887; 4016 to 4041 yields 0.28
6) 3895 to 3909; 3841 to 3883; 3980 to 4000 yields 0.16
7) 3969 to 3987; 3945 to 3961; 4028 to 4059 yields 0.24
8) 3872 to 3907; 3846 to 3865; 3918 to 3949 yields 0.12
